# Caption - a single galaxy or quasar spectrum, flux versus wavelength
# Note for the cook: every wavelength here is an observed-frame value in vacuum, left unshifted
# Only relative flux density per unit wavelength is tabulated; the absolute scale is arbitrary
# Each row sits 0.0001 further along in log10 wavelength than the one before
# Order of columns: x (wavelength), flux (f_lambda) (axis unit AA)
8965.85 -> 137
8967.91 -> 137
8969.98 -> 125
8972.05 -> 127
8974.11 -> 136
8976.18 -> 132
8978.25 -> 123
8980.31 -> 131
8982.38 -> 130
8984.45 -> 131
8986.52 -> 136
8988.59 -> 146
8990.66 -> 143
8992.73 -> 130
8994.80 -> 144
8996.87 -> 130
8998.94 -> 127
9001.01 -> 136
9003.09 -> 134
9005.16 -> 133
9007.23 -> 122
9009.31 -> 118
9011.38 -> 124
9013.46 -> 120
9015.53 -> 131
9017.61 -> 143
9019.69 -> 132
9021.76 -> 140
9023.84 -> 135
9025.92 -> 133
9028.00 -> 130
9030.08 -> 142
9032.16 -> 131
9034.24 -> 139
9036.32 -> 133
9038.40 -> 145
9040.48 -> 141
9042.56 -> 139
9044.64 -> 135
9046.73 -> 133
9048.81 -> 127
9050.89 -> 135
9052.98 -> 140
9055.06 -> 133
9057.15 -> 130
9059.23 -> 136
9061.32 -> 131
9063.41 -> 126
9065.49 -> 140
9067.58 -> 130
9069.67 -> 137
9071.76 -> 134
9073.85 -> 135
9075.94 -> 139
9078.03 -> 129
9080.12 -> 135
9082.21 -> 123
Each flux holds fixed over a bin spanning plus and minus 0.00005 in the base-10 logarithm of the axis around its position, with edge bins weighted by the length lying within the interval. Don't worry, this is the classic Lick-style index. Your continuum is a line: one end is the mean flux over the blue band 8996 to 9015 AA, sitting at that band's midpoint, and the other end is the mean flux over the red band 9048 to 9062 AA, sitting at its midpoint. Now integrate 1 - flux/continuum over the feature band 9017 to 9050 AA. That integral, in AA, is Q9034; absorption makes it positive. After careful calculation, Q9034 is -1.4 AA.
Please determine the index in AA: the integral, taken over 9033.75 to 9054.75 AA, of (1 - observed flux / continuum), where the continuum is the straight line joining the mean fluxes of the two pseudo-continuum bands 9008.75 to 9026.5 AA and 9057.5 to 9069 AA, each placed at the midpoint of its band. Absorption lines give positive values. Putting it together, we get -0.7 AA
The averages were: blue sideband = 131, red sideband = 133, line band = 137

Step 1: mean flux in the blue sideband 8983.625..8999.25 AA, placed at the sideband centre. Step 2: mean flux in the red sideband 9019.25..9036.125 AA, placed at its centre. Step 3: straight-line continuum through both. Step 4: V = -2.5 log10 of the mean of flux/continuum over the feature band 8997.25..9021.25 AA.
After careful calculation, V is 0.05 mag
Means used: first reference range 136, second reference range 135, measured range 129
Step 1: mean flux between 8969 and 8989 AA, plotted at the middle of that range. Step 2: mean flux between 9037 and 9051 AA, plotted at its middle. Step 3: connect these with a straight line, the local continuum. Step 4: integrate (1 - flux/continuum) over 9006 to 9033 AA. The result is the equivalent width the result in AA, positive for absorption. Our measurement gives 0.74 AA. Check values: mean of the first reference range 131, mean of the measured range 131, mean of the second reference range 136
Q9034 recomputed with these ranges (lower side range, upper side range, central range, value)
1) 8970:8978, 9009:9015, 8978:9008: -1.8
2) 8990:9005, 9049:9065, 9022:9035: -0.1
